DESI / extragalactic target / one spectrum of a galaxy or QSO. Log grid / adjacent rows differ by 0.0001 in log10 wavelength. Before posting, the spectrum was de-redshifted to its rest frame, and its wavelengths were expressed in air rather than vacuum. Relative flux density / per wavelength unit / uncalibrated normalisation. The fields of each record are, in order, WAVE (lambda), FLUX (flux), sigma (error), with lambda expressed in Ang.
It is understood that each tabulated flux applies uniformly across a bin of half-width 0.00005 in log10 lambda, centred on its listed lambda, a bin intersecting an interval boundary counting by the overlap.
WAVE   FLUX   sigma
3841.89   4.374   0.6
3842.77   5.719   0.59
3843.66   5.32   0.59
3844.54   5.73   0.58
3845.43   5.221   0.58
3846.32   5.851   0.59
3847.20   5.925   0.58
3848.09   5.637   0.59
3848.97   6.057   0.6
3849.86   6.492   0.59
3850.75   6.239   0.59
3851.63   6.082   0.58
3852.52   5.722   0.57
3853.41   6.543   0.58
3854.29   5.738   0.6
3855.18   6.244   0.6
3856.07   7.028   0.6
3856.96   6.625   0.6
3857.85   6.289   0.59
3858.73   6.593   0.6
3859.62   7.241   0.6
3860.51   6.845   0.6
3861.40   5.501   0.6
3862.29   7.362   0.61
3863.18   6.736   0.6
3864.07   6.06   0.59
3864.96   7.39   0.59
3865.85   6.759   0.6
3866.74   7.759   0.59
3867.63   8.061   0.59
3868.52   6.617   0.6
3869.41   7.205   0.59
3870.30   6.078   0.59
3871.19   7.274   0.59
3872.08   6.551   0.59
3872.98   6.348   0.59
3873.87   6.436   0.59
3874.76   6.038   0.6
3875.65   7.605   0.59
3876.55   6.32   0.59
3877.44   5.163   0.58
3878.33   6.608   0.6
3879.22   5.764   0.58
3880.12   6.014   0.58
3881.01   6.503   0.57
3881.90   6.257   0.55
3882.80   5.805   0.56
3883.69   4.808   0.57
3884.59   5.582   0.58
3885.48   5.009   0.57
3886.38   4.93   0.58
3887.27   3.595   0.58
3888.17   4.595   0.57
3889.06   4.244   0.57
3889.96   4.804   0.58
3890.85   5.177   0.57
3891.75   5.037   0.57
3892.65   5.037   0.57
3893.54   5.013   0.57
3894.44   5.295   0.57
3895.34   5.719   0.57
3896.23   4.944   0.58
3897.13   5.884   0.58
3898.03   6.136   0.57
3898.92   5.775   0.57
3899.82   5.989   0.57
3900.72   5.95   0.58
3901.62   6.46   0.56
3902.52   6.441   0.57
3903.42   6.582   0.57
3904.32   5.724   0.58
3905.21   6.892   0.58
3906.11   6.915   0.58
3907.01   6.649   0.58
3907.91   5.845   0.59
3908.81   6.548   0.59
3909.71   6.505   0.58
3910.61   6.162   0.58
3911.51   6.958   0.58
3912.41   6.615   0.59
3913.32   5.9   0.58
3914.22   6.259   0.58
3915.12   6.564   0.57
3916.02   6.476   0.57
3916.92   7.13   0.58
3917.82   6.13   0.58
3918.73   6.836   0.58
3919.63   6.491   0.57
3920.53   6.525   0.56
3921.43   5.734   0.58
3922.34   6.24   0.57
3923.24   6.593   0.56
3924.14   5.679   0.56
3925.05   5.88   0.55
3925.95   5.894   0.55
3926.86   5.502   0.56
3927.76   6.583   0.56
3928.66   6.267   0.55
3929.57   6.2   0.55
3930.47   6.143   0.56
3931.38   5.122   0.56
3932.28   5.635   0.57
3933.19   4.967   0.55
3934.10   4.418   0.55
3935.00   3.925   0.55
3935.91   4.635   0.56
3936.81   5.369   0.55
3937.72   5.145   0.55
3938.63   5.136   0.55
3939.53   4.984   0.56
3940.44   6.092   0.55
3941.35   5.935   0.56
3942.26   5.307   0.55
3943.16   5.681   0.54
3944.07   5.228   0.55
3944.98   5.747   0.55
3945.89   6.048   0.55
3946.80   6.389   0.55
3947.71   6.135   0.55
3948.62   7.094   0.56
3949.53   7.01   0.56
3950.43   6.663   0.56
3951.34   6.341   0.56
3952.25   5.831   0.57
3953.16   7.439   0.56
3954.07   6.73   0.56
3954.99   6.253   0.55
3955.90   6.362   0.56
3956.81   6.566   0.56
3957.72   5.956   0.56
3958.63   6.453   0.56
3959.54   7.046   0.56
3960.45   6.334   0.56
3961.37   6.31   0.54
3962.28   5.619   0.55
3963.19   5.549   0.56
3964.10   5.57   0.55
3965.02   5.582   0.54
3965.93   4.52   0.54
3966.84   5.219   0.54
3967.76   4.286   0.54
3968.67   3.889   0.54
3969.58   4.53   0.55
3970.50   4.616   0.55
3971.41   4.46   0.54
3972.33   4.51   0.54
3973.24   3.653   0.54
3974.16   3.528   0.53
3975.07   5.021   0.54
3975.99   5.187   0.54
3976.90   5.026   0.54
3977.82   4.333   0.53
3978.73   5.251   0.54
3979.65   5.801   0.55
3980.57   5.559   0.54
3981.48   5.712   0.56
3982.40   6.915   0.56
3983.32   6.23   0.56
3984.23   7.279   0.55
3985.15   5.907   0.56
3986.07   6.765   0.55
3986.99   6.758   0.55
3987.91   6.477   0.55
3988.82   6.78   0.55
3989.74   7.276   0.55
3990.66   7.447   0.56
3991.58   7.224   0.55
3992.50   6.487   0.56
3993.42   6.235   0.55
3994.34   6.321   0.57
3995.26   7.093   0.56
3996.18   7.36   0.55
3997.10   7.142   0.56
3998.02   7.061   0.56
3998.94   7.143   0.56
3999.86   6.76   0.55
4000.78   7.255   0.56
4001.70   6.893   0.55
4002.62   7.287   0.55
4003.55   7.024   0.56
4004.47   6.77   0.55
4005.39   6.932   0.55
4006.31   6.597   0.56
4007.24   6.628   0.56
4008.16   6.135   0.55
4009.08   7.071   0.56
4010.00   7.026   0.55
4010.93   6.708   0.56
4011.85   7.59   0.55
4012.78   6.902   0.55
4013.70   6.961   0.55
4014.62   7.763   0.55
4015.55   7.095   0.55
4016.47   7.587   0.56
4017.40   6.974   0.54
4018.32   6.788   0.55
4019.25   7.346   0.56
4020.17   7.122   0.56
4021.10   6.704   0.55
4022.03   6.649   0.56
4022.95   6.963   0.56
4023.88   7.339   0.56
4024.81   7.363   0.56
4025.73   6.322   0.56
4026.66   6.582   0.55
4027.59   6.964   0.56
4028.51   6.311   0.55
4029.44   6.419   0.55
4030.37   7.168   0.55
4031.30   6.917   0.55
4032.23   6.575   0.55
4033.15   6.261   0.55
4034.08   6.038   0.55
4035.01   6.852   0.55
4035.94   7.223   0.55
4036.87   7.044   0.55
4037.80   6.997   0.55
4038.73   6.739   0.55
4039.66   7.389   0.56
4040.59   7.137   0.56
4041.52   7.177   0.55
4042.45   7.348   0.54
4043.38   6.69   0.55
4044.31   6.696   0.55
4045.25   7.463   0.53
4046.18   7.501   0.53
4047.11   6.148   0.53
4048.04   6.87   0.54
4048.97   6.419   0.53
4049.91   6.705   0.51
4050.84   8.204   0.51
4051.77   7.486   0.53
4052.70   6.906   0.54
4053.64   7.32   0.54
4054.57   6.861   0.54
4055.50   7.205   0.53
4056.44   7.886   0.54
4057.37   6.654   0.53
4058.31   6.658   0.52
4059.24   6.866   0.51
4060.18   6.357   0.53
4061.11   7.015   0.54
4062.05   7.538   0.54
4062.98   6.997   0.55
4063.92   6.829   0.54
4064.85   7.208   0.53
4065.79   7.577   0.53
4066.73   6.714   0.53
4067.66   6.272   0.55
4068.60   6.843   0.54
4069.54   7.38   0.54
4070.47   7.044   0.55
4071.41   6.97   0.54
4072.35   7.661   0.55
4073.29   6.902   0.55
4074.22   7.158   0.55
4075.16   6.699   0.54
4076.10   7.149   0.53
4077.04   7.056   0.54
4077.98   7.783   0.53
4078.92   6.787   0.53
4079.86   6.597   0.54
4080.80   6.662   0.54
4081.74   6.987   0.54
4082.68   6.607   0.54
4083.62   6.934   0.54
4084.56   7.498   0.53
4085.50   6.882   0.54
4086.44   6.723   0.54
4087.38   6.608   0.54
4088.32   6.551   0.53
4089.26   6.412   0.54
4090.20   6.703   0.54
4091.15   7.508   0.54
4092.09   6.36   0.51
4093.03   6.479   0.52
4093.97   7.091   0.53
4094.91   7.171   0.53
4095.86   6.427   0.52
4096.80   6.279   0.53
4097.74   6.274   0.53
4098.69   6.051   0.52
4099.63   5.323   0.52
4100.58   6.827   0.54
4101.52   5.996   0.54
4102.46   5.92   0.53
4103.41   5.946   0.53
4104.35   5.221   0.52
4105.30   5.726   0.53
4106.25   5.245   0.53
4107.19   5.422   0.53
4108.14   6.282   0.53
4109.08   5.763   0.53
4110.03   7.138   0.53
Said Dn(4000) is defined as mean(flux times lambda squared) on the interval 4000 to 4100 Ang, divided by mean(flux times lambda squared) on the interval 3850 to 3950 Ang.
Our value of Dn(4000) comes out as 1.23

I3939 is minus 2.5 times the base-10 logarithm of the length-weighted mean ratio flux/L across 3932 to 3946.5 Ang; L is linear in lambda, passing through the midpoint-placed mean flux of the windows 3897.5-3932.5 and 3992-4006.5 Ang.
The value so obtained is 0.219 mag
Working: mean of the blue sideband 6.26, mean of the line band 5.27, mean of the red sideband 6.91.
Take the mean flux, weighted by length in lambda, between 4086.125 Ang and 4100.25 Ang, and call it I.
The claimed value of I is 6.53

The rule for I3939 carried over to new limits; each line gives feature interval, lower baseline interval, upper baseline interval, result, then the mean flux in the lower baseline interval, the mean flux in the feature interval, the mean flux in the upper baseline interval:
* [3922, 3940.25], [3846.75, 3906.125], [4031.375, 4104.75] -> 0.143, 6.08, 5.52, 6.84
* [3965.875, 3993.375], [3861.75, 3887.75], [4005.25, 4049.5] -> 0.201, 6.29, 5.58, 6.9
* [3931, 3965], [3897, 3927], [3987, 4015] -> 0.123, 6.3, 5.86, 6.94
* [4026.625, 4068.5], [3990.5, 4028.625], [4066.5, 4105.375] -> -0.020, 6.95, 6.94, 6.68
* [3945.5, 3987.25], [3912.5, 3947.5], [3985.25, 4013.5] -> 0.113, 5.82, 5.74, 6.89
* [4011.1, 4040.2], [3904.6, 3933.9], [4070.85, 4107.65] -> -0.079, 6.23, 6.93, 6.58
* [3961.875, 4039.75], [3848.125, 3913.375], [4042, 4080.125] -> 0.062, 6.13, 6.37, 7.04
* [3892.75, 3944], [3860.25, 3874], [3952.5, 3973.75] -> 0.038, 6.82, 5.92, 5.54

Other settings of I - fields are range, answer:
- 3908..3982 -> 5.75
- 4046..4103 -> 6.86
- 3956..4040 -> 6.38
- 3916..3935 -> 5.96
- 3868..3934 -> 5.98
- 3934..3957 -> 5.88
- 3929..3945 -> 5.31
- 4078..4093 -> 6.81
